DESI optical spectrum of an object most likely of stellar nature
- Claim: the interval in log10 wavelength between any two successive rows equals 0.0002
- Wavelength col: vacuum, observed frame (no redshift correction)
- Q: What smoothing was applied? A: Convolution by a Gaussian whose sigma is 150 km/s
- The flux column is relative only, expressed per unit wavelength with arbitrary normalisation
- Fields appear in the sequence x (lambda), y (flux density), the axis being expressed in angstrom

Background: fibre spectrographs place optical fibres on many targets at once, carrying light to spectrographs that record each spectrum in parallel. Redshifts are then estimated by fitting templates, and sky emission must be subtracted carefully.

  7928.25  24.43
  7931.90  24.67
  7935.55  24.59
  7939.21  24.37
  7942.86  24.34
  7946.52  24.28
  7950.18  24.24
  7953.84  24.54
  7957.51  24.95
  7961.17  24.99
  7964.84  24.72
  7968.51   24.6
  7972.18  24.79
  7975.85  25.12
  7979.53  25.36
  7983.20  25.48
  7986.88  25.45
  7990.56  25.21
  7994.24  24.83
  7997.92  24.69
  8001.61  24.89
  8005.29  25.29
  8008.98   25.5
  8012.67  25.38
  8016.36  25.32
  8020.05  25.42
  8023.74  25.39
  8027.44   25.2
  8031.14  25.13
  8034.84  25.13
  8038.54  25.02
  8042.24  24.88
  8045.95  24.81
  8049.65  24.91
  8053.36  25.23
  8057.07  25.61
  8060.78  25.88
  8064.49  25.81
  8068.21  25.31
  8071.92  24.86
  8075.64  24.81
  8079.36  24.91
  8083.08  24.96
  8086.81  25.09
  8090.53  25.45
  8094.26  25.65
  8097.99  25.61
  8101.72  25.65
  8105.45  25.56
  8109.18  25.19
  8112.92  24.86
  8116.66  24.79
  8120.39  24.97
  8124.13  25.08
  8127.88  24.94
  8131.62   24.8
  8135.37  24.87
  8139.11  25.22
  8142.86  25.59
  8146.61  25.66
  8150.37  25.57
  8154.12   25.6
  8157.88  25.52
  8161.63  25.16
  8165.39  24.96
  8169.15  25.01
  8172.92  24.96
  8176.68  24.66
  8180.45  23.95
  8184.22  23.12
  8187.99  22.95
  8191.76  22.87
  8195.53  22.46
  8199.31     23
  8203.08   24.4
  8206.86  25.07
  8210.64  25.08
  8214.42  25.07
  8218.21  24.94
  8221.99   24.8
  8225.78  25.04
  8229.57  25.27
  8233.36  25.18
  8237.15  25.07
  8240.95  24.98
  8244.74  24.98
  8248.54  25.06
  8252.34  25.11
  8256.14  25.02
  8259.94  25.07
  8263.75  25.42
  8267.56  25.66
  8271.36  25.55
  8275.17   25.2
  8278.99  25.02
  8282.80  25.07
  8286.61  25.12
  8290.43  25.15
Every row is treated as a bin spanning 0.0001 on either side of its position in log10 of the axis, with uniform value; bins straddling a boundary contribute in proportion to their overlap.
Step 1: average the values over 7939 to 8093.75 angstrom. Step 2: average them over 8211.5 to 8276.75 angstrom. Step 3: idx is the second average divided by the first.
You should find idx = 1.0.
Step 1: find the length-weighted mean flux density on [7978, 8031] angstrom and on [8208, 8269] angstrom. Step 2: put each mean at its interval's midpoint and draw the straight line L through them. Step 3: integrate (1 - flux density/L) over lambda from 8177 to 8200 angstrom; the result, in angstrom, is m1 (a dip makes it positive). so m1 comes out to 1.8 angstrom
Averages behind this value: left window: 25.2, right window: 25.1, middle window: 23.2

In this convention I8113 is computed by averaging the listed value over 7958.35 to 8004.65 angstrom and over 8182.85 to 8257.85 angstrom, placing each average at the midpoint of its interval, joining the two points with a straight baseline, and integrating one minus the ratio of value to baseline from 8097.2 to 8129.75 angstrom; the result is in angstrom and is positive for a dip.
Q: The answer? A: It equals -0.6 angstrom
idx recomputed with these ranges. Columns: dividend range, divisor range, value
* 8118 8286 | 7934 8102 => 0.99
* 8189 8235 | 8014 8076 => 0.97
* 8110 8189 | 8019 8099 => 0.99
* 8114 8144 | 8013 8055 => 1.00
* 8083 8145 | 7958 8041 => 1.00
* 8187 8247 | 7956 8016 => 0.98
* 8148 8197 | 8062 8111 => 0.96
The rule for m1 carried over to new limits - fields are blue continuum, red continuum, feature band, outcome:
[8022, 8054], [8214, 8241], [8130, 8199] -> 1.3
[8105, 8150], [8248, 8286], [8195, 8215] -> 0.7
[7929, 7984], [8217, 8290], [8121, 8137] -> 0.0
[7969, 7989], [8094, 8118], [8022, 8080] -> 0.2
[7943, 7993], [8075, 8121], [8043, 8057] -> 0.0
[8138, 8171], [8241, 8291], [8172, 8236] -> 2.5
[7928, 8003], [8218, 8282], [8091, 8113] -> -0.4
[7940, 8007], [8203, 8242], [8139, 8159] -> -0.5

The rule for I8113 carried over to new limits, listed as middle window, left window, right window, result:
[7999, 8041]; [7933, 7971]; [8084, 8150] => -0.6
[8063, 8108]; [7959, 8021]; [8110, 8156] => -0.3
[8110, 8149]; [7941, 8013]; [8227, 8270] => 0.0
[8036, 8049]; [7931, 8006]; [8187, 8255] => -0.1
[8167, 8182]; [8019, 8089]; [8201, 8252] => 0.2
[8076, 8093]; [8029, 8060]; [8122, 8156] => 0.1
